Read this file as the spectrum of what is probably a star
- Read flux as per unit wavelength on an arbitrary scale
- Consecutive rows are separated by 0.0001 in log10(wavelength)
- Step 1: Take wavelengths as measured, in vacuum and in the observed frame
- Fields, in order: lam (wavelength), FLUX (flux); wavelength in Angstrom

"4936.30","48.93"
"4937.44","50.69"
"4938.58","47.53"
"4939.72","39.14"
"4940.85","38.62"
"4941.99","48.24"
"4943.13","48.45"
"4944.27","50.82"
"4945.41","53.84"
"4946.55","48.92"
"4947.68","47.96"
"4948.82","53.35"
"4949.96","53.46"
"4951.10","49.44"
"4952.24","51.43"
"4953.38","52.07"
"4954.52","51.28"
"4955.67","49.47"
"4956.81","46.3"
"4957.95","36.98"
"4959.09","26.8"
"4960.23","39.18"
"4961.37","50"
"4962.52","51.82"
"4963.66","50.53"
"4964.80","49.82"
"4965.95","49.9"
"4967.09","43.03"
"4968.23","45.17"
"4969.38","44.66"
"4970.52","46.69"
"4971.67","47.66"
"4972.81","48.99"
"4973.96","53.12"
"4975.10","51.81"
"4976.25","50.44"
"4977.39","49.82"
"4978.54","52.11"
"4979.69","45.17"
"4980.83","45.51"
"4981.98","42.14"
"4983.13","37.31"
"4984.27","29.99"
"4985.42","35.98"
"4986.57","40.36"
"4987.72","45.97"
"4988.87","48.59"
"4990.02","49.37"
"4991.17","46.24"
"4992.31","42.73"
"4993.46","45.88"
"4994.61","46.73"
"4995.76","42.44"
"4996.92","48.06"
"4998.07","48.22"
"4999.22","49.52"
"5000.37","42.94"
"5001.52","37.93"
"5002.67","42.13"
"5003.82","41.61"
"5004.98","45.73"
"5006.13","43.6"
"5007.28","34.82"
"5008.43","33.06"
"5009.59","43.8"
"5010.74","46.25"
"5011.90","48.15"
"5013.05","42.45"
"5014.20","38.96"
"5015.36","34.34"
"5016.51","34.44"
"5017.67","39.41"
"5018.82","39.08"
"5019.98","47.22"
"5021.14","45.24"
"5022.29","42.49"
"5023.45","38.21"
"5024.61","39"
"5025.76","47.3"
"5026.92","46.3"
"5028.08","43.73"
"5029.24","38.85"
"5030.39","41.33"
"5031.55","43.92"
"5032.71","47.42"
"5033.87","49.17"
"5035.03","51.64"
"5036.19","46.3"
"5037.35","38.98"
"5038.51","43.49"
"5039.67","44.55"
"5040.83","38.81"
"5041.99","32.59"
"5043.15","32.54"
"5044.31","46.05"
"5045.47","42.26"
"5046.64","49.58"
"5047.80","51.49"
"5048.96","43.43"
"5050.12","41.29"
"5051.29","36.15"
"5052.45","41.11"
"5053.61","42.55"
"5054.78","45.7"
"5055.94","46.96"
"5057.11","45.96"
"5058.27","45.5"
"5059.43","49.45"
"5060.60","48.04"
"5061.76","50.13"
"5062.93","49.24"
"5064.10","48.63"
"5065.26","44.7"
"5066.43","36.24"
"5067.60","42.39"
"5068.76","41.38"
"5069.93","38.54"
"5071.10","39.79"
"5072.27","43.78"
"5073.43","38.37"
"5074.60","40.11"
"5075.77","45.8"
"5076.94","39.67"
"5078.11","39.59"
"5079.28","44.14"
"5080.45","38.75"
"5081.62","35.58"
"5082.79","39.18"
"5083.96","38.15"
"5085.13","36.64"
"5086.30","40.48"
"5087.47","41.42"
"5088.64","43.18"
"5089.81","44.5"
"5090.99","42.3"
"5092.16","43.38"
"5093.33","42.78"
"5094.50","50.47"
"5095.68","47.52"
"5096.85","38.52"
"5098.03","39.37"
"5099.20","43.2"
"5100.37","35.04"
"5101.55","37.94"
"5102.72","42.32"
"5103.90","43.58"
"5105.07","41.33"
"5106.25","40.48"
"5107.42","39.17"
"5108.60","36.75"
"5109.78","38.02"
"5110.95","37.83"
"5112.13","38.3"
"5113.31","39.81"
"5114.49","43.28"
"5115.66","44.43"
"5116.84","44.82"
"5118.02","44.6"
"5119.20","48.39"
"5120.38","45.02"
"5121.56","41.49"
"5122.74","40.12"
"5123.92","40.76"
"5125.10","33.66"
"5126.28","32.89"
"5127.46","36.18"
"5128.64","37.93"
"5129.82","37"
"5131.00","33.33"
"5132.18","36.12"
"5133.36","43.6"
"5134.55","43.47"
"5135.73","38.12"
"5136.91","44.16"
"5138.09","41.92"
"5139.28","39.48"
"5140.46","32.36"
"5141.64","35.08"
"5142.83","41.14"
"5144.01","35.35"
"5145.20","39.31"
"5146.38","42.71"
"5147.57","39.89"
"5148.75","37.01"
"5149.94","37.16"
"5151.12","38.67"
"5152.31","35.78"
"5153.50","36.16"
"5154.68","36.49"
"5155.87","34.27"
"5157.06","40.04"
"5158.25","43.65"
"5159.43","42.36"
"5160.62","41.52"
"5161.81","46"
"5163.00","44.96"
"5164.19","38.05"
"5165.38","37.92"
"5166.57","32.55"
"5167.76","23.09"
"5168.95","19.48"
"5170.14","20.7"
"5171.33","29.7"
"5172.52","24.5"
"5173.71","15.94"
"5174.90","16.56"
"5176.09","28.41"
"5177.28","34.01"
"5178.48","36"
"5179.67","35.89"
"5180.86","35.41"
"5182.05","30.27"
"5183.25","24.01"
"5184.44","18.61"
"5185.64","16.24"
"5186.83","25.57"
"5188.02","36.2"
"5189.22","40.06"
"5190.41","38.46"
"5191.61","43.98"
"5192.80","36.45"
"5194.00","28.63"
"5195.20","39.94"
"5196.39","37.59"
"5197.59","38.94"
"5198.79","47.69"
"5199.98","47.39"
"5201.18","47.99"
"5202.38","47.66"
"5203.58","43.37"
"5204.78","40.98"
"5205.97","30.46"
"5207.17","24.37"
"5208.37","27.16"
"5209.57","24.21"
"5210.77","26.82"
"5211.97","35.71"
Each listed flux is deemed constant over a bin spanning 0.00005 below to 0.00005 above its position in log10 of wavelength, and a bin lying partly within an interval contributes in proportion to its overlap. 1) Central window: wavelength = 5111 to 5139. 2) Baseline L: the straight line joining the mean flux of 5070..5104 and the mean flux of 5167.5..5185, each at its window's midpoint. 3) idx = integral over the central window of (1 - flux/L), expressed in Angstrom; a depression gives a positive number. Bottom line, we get -4.5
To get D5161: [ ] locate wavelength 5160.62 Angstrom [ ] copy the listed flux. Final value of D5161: 41.52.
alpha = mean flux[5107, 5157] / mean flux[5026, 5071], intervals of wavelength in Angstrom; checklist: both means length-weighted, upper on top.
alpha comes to 0.89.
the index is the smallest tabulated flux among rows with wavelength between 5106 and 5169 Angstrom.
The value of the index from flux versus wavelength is 19.48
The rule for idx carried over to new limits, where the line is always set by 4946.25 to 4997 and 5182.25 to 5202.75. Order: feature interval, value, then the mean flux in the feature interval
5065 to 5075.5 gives 0.27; 40.6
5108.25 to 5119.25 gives -0.49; 41.4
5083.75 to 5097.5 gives -0.62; 42.5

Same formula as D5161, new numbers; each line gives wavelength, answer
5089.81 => 44.5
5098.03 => 39.37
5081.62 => 35.58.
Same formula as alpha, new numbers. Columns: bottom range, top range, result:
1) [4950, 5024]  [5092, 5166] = 0.90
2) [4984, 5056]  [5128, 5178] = 0.83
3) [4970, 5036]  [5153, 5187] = 0.71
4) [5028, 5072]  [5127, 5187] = 0.79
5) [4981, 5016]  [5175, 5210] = 0.81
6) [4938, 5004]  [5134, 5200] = 0.76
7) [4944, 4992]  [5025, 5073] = 0.94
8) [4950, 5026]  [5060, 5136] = 0.93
